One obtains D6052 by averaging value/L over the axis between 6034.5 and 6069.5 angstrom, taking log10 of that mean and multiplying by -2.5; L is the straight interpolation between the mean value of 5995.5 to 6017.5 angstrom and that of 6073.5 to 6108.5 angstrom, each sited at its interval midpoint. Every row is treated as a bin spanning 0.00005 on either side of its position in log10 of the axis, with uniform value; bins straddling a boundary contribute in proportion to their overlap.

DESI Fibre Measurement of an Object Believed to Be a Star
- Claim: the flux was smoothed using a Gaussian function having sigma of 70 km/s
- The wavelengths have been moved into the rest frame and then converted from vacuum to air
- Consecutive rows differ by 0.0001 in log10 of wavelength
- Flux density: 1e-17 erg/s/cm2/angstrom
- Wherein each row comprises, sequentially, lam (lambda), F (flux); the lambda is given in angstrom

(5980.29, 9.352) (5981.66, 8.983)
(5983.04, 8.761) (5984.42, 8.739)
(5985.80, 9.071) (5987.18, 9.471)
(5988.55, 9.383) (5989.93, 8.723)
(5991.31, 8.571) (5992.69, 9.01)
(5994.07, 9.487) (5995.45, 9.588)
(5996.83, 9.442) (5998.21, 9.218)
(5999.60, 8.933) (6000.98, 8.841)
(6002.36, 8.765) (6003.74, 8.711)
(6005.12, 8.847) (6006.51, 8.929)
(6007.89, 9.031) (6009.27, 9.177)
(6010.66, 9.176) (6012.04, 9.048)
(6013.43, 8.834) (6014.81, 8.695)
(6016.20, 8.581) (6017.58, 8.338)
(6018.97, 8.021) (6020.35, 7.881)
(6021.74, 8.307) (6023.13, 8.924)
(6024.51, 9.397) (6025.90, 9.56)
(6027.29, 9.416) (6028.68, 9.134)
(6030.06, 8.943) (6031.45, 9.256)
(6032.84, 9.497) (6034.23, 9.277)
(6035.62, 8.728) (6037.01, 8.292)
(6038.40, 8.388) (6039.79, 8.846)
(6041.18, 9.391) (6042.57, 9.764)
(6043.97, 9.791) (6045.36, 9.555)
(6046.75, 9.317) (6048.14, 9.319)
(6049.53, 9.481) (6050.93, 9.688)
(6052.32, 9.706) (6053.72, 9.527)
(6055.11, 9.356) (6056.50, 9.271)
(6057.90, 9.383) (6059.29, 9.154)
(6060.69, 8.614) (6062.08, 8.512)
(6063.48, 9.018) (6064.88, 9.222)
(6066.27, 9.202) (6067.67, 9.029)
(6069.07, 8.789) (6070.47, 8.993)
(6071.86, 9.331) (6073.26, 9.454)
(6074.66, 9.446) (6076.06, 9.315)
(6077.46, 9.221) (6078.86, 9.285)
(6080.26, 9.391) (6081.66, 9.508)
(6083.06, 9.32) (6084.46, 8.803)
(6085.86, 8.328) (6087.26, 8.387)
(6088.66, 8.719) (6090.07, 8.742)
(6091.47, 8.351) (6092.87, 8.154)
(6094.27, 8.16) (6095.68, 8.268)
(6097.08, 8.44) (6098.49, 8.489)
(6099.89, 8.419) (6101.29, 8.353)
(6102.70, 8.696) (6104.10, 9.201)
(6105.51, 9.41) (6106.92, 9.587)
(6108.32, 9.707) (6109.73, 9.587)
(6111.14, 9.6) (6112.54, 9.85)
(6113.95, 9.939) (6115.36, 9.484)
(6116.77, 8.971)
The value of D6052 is -0.03 mag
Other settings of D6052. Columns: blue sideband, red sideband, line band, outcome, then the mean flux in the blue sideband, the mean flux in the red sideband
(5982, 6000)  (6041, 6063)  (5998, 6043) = 0.039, 9.1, 9.36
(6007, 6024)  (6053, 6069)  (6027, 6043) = -0.024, 8.68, 9.1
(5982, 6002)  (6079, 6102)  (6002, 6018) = 0.017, 9.08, 8.63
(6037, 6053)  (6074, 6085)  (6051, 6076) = 0.014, 9.34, 9.29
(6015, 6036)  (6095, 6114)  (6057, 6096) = 0.009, 8.88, 9.09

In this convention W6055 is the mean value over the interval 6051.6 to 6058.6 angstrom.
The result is 9.46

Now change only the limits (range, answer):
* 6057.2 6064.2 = 8.93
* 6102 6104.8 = 8.97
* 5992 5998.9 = 9.35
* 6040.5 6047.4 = 9.56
